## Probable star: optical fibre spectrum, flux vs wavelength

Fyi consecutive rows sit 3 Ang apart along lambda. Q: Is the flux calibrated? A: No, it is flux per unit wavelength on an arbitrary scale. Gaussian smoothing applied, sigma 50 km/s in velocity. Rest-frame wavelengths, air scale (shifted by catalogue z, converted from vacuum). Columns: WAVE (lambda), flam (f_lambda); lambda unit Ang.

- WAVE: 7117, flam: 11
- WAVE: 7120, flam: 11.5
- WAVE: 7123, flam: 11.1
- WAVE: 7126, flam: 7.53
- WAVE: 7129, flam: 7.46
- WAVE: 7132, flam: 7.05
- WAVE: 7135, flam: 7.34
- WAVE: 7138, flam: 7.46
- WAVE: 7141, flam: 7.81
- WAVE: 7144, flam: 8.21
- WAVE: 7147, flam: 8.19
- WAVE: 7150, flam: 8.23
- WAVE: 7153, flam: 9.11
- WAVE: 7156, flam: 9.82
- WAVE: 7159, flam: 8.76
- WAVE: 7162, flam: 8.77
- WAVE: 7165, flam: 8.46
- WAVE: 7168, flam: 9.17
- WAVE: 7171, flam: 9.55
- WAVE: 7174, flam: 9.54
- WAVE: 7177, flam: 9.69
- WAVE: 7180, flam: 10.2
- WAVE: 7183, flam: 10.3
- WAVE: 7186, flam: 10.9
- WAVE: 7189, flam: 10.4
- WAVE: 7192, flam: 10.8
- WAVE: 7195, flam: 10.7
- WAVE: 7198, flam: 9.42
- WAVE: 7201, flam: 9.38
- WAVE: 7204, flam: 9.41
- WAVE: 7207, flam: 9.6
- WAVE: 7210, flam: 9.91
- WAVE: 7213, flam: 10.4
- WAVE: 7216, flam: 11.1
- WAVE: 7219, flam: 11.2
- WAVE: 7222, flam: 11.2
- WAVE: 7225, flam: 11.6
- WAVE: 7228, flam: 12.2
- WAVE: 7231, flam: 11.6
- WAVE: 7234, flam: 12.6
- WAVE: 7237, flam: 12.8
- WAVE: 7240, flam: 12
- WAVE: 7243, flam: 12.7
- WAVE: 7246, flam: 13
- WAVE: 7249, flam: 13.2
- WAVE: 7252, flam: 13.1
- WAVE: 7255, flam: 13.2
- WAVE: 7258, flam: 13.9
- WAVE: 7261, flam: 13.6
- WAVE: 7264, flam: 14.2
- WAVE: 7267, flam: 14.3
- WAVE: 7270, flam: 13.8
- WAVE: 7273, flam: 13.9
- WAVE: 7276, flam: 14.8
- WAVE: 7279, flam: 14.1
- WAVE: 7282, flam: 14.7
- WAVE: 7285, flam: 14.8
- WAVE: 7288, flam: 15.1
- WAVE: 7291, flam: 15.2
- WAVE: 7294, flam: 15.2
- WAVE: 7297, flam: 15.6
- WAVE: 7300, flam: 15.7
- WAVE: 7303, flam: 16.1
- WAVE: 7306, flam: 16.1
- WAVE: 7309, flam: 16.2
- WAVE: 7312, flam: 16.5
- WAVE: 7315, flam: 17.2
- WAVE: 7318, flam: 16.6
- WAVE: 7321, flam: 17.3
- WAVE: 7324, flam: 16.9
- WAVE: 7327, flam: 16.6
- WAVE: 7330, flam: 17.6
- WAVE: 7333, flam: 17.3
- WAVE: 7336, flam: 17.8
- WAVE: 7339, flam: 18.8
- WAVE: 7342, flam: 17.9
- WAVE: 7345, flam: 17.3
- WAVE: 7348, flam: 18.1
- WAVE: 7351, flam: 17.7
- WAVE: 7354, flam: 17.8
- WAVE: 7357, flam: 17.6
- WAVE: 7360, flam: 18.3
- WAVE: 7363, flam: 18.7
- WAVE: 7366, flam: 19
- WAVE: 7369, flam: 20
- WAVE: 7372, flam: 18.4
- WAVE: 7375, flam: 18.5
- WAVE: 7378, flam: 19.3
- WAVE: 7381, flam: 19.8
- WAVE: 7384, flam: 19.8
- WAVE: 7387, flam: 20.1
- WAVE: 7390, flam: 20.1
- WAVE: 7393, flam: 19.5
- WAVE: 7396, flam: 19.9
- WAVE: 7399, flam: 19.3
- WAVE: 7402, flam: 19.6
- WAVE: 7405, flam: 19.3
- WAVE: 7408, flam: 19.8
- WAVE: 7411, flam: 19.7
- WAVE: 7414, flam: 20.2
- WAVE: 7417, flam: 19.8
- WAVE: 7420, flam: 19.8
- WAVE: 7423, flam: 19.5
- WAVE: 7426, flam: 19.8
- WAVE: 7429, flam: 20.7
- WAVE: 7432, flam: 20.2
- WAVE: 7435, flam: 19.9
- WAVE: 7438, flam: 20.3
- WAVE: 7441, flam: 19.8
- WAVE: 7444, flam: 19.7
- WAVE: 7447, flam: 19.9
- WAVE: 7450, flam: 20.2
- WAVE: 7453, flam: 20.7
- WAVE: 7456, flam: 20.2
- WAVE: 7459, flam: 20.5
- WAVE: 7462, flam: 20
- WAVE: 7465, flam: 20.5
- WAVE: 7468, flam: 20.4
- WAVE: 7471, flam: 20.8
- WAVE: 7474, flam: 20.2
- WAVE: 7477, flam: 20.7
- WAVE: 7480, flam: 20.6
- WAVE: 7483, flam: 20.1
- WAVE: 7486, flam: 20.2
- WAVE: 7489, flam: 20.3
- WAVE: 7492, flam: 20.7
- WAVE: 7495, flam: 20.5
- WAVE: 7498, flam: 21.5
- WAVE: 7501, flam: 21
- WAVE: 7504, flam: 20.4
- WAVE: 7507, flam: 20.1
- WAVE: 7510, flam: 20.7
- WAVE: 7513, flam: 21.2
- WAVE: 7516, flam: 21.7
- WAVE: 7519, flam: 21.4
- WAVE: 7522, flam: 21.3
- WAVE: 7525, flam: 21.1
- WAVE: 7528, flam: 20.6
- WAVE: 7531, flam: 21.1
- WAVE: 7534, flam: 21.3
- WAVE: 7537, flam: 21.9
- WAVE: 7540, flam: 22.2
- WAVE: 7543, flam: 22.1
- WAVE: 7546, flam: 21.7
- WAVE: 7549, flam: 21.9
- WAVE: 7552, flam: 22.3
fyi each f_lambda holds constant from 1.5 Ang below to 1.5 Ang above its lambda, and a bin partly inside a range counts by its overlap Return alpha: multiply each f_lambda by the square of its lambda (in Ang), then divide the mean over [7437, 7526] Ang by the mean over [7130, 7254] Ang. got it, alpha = 2.18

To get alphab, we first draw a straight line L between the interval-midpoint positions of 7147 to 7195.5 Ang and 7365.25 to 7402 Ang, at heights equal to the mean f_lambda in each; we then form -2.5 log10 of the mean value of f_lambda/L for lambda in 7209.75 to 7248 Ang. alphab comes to 0.04 mag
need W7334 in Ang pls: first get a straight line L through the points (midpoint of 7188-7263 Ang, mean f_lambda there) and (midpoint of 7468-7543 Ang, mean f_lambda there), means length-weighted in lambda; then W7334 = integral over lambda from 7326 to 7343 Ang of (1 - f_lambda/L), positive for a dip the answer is -2.8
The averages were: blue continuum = 11.6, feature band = 17.7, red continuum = 20.9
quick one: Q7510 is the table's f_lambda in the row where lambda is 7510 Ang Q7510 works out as 20.7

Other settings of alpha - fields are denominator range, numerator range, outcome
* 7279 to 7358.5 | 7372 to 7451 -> 1.22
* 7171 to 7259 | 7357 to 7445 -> 1.84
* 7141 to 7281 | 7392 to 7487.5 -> 1.92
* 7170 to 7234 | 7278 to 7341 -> 1.60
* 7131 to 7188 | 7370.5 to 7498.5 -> 2.42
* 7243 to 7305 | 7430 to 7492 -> 1.49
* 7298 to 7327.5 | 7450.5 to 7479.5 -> 1.29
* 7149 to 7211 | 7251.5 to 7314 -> 1.58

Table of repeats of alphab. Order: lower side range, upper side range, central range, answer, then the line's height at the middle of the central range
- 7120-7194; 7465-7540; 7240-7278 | -0.09 mag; 12.5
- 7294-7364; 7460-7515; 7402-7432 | -0.05 mag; 19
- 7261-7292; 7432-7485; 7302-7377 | -0.08 mag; 16.5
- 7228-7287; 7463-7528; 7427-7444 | -0.07 mag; 18.9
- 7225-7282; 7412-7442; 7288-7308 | -0.04 mag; 15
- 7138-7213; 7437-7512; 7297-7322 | -0.15 mag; 14.3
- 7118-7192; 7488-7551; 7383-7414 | -0.15 mag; 17.2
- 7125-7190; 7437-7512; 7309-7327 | -0.15 mag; 14.7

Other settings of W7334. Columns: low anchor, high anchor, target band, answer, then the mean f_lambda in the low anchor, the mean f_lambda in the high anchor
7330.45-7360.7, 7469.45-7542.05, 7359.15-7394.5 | -1.7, 17.8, 20.9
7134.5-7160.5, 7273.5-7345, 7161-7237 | 3.3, 8.36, 16.3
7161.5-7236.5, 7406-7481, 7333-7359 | -2.6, 10.4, 20.1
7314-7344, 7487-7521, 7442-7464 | -0.4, 17.4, 20.9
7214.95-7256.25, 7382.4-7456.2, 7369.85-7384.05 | -0.8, 12.3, 19.9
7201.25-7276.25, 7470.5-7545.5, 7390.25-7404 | -1.8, 12.3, 21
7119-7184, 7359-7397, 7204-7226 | 2.2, 8.84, 19.3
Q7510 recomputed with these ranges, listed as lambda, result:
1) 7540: 22.2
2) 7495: 20.5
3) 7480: 20.6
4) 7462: 20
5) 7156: 9.82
